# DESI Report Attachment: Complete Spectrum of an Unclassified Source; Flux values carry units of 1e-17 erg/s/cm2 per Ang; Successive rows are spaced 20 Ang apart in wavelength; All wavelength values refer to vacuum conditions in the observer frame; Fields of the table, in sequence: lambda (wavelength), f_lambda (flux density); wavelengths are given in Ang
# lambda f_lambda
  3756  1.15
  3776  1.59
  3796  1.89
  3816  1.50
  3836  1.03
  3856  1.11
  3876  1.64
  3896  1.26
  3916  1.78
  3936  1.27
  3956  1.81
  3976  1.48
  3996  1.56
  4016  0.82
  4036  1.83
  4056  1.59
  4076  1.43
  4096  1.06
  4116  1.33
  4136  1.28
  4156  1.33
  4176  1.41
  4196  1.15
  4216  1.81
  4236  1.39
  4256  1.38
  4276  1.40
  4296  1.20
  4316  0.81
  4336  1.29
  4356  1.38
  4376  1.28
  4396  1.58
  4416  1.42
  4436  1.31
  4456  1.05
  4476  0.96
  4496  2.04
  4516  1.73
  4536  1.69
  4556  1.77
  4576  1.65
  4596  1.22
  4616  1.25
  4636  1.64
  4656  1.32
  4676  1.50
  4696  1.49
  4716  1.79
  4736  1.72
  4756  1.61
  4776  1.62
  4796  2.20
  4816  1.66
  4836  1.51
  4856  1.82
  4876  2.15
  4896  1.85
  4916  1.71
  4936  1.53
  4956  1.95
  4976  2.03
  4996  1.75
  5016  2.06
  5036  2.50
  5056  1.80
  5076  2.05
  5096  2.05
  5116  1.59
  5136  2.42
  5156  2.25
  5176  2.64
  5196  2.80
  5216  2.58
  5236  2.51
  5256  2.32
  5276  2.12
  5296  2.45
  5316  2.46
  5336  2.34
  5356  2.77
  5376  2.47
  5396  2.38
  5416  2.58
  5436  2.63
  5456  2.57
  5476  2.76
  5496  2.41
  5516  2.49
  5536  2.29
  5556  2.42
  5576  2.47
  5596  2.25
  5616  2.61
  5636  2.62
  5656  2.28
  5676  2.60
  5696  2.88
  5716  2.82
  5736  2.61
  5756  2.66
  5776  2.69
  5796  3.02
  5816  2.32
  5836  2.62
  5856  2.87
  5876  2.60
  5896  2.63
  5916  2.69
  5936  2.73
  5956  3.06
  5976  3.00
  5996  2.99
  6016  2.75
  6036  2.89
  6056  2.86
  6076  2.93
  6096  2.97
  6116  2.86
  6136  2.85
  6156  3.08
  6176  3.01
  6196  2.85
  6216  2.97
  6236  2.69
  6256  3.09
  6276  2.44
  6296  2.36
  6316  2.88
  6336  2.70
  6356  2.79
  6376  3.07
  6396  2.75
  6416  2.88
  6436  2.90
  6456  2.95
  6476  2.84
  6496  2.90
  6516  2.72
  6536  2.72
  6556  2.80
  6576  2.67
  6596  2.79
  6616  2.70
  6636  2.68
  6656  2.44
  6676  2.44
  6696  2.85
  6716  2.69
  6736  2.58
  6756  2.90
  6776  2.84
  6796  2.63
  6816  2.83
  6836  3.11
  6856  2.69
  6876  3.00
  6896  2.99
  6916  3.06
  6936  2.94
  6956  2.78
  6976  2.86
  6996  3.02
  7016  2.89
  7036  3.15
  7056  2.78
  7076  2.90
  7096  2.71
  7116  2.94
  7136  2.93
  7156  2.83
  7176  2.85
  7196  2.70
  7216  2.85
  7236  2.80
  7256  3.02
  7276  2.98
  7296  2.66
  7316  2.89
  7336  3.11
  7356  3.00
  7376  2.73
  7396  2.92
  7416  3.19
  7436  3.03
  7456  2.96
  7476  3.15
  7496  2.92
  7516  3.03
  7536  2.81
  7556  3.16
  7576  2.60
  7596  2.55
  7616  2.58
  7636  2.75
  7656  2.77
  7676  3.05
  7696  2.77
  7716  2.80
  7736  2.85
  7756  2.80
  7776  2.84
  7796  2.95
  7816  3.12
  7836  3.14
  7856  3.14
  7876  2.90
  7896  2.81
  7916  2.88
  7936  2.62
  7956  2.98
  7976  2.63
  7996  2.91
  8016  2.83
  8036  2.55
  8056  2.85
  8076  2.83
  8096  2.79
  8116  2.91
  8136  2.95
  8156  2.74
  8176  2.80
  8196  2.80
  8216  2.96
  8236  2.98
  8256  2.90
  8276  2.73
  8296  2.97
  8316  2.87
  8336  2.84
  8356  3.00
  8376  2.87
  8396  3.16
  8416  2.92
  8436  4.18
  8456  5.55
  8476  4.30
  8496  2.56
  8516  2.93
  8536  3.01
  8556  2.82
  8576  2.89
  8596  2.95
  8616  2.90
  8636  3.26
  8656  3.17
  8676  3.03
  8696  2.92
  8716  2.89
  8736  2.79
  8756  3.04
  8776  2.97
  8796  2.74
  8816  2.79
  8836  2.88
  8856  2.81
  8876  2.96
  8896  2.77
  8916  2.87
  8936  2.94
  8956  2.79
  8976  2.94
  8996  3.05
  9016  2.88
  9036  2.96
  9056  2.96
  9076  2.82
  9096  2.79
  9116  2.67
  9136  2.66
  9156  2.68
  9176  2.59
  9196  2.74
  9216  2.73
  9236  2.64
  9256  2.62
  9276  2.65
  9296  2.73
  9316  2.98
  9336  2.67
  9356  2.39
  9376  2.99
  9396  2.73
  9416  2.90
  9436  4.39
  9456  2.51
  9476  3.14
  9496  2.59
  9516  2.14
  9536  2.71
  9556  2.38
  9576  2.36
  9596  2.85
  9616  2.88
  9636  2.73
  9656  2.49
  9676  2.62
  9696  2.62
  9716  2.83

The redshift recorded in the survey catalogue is 0.287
